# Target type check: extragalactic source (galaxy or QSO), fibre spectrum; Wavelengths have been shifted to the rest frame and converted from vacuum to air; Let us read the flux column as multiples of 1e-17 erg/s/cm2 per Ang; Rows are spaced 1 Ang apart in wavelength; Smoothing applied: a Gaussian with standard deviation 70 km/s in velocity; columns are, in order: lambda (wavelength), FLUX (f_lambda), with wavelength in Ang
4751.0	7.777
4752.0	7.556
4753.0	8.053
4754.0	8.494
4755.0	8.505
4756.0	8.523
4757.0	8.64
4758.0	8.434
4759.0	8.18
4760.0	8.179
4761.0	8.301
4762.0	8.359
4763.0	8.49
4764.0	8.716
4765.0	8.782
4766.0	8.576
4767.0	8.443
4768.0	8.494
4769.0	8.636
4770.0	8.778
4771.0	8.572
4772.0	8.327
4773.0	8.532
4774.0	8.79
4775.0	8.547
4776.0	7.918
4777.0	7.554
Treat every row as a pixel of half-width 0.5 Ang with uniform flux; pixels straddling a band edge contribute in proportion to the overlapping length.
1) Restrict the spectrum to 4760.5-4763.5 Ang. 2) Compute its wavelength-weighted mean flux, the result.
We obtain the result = 8.38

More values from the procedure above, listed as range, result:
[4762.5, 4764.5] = 8.6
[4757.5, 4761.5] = 8.27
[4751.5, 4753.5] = 7.8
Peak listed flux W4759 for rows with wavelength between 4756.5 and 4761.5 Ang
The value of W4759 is 8.64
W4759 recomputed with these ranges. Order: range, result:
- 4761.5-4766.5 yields 8.782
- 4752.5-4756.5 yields 8.523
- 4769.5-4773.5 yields 8.778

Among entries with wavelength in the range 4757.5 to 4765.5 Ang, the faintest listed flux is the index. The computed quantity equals 8.179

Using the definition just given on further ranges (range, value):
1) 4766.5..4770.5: 8.443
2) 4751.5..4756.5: 7.556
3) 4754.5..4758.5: 8.434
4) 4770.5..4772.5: 8.327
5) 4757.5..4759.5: 8.18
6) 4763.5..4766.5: 8.576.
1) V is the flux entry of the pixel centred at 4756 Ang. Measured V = 8.523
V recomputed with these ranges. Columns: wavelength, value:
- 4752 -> 7.556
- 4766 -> 8.576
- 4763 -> 8.49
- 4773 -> 8.532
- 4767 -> 8.443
